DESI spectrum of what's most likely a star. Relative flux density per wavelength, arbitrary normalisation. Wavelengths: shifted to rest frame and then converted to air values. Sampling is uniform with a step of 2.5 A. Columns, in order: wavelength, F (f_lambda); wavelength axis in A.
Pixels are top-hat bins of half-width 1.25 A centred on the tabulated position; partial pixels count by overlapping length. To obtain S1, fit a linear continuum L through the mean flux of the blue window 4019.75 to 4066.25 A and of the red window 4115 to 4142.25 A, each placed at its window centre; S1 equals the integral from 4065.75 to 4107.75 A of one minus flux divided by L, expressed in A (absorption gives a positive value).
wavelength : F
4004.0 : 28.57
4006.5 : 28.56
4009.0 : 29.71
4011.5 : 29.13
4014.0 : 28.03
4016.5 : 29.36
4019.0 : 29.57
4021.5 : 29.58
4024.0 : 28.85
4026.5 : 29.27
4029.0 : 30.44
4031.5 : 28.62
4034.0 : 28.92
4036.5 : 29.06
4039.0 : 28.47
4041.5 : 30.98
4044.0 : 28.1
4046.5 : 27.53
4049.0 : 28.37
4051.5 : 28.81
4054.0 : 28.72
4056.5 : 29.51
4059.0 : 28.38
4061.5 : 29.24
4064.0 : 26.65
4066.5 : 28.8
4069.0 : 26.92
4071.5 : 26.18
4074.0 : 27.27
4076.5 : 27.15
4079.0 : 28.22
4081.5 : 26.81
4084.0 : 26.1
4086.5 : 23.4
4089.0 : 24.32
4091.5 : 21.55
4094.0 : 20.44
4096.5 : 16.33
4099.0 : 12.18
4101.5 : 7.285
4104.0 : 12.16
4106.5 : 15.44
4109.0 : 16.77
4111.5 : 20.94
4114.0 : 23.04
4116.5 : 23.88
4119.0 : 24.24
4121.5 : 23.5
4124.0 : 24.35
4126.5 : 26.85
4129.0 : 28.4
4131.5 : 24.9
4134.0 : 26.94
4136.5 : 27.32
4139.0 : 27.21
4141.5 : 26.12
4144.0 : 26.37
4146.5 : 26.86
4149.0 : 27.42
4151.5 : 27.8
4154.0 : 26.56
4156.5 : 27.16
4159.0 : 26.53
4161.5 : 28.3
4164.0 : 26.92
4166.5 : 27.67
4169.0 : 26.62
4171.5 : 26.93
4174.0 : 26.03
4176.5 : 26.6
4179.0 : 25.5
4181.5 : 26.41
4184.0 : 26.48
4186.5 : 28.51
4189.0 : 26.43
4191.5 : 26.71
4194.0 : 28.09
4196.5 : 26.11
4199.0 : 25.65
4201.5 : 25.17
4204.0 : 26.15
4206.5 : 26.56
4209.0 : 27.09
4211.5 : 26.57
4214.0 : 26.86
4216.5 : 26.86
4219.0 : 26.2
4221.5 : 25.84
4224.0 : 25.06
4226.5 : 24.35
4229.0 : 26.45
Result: 8.7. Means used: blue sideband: 28.9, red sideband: 25.8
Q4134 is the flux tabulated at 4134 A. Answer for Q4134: 26.94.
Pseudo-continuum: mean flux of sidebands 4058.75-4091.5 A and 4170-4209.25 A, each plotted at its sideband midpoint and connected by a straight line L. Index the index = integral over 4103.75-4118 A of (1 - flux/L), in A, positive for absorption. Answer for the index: 3.93 A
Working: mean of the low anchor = 26.6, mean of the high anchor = 26.5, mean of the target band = 19.3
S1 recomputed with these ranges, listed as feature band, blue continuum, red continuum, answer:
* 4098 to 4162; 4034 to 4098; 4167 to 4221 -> 7.75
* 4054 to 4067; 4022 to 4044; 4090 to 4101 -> -2.52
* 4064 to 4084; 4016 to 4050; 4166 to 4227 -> 0.84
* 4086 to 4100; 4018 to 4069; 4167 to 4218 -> 4.22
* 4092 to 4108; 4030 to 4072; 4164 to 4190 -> 7.73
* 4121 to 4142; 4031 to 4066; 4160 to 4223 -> 0.93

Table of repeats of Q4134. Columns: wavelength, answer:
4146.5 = 26.86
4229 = 26.45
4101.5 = 7.285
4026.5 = 29.27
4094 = 20.44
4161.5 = 28.3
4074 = 27.27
